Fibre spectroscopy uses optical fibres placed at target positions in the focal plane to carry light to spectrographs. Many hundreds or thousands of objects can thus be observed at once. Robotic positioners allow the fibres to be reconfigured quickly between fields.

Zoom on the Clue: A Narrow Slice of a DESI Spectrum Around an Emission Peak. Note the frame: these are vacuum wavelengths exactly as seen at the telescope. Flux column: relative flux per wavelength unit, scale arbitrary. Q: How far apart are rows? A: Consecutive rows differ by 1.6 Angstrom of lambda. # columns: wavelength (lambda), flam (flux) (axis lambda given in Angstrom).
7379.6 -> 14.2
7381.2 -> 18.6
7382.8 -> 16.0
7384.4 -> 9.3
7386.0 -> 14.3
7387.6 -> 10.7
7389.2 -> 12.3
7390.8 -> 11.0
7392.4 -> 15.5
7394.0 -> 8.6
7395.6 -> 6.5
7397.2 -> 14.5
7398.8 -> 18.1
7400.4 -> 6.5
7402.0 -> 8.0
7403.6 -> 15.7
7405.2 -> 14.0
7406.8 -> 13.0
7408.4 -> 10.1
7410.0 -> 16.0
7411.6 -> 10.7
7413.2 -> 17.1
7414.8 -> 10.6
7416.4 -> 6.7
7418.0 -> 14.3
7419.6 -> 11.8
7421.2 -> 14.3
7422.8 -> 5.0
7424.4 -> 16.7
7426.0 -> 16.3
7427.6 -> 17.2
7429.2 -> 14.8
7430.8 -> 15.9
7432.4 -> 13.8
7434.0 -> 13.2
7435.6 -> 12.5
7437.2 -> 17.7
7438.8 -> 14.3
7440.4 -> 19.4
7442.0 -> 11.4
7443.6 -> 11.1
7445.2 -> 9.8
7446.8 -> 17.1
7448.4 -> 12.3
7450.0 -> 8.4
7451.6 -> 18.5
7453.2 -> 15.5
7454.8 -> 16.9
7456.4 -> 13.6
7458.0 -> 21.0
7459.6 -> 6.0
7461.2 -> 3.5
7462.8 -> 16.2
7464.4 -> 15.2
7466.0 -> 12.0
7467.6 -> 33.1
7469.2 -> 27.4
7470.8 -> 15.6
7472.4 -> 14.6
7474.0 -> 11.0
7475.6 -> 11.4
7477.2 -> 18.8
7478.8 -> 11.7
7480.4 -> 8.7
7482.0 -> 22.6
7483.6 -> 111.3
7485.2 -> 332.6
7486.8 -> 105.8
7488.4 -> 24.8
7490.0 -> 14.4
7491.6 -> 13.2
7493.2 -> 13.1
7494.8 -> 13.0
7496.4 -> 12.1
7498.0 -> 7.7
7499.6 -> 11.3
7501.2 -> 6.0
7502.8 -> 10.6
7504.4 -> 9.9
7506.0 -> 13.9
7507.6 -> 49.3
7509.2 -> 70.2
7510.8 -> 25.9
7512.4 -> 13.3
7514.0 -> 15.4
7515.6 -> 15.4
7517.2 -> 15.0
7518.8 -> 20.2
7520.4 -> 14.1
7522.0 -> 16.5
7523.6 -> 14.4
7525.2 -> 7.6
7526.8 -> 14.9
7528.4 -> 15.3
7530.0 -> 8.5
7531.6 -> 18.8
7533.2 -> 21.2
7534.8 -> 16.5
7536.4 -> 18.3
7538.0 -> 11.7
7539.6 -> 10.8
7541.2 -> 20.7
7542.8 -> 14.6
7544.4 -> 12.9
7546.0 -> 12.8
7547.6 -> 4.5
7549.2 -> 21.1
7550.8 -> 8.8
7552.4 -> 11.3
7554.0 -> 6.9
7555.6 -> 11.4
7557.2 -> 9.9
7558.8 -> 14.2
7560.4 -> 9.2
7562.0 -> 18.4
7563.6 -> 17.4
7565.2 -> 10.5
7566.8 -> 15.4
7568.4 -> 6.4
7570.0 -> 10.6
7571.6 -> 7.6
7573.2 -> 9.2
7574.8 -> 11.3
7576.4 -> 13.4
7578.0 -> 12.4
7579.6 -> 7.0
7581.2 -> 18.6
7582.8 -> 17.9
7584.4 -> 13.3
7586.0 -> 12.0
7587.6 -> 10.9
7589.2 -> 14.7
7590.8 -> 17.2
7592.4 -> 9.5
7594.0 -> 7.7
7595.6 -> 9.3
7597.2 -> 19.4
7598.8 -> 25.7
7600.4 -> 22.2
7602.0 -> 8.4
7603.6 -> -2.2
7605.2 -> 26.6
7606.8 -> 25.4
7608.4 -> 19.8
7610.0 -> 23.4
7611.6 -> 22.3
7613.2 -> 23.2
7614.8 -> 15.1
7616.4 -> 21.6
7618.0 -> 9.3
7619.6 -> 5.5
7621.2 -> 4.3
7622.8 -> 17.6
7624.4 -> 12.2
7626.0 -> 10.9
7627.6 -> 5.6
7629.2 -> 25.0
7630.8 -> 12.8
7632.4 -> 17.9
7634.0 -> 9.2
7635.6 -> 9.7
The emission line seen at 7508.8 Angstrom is [N II]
